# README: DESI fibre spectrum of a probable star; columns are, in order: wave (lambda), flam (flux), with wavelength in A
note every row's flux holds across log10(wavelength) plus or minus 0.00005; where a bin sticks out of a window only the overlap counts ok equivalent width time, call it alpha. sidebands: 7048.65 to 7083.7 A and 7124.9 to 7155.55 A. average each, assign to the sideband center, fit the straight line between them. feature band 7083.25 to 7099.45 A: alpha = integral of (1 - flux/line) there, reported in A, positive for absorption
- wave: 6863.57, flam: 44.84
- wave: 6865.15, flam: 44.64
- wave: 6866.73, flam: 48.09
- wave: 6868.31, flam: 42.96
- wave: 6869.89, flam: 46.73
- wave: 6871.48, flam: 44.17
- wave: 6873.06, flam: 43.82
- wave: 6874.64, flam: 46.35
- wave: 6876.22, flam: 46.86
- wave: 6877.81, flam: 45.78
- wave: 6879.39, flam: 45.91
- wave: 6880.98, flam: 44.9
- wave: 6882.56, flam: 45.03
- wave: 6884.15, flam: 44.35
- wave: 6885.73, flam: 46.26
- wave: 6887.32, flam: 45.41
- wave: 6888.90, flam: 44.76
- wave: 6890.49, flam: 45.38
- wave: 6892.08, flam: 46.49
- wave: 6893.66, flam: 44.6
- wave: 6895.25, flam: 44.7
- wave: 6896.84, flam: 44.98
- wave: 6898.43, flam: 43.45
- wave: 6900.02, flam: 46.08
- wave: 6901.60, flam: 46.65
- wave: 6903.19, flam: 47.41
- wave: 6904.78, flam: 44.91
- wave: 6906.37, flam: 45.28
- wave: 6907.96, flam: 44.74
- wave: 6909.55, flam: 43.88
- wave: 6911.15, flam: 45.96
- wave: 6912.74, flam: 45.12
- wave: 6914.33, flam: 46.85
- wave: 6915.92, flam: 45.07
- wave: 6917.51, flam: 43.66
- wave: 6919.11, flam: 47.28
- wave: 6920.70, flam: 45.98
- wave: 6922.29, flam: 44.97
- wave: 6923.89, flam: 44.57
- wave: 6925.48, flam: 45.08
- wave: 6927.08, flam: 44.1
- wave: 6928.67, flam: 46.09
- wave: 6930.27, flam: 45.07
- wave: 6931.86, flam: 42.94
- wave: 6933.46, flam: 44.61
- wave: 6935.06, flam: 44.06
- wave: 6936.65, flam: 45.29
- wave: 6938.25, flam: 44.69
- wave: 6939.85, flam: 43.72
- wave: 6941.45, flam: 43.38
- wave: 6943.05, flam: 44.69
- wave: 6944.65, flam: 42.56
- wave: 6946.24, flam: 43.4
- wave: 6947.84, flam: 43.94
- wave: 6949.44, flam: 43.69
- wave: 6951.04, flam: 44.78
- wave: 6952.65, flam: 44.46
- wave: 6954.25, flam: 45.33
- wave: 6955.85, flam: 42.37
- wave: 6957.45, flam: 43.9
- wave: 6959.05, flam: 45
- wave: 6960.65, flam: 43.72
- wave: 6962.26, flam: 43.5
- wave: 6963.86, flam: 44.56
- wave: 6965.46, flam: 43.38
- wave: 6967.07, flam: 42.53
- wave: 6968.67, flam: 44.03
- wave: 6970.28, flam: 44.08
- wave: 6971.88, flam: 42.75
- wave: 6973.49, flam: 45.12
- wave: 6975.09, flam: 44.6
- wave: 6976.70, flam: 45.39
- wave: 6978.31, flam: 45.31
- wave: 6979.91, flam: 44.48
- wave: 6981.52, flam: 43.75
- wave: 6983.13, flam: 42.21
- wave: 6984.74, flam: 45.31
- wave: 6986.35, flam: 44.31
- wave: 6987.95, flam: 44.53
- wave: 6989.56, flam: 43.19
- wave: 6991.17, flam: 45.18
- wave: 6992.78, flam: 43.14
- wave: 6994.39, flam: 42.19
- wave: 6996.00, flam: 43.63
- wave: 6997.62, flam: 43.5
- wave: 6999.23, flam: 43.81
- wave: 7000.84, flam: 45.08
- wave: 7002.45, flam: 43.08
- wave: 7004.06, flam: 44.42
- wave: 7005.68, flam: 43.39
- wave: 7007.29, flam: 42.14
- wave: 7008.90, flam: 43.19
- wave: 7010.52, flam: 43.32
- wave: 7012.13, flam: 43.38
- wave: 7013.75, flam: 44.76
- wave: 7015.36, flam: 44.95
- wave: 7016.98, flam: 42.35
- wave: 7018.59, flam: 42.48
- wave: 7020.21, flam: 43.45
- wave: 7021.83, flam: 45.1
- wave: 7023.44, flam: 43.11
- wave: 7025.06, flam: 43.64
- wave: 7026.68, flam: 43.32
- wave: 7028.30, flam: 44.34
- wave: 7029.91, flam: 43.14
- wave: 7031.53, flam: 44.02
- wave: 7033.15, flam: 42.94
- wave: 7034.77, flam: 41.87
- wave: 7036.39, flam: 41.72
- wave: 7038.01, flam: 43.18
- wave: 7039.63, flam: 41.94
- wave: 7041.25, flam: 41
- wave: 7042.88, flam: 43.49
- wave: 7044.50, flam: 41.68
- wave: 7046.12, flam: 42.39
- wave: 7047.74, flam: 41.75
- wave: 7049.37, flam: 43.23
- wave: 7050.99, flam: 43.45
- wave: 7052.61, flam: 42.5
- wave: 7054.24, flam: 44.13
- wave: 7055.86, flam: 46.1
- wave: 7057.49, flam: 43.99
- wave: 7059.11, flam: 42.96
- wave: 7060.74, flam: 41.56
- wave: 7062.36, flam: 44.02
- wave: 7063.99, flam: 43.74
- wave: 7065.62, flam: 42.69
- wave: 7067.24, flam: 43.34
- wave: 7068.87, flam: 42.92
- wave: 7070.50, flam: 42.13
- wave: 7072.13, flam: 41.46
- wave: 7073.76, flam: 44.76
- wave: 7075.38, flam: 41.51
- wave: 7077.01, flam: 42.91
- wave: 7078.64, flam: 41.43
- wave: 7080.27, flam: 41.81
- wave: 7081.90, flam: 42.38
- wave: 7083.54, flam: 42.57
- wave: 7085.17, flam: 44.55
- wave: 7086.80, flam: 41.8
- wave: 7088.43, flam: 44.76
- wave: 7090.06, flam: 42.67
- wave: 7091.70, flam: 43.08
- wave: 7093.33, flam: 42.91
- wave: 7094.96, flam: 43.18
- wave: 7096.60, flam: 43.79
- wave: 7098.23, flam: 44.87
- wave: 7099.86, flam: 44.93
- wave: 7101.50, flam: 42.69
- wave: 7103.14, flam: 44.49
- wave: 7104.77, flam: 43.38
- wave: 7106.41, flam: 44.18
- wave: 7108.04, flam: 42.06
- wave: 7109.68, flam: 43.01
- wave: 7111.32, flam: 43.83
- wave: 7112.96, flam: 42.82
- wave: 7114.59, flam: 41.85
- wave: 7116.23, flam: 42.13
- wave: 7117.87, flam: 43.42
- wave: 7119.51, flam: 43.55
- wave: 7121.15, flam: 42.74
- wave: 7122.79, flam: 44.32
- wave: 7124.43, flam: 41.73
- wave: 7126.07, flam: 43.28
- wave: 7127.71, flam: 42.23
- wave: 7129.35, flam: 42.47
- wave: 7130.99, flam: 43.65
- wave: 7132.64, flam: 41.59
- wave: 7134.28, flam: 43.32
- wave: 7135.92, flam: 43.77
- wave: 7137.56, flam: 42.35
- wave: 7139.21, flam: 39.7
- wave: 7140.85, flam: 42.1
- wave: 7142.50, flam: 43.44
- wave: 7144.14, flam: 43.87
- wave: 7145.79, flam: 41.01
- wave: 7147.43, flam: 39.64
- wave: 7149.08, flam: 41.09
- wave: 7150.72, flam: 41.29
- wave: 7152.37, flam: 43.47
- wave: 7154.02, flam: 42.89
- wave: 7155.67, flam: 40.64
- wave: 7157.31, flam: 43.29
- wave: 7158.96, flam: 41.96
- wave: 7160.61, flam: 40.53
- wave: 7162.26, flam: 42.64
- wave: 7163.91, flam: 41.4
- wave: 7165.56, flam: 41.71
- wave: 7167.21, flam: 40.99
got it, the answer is -0.3 A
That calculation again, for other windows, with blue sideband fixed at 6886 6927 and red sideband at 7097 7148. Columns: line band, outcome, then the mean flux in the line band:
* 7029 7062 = 0.66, 42.9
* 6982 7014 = 0.44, 43.7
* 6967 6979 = 0.07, 44.3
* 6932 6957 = 0.48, 44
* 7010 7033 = 0.19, 43.7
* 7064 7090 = 0.38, 42.8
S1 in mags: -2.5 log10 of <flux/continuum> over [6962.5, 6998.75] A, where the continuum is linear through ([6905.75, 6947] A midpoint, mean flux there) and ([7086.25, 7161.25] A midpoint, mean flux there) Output 0.01 mag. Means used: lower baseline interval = 44.7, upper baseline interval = 42.7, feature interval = 44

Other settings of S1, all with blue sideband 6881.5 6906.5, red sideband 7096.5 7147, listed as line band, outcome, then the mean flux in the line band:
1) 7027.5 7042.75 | 0.03 mag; 42.7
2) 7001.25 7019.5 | 0.02 mag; 43.4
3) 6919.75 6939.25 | 0.00 mag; 44.8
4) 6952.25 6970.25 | 0.02 mag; 43.9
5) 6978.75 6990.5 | 0.01 mag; 44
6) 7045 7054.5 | 0.02 mag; 42.8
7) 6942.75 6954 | 0.02 mag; 44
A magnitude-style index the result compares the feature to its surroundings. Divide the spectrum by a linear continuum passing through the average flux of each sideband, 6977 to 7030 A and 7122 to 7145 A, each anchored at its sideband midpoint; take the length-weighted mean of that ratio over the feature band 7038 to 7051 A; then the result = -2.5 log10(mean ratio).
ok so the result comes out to 0.027 mag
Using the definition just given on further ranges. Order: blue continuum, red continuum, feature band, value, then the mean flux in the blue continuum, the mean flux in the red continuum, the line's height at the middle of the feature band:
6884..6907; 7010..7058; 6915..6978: 0.01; 45.4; 43.2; 44.6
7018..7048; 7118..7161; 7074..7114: -0.02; 42.9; 42.3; 42.6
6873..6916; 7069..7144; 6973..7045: 0.01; 45.4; 42.9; 44.1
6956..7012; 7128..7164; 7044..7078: 0.00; 43.9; 42.1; 43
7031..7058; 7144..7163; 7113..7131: -0.02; 42.9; 41.8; 42.1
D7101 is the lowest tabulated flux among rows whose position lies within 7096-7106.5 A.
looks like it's 42.69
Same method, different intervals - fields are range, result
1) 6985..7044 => 41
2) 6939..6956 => 42.37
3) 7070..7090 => 41.43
